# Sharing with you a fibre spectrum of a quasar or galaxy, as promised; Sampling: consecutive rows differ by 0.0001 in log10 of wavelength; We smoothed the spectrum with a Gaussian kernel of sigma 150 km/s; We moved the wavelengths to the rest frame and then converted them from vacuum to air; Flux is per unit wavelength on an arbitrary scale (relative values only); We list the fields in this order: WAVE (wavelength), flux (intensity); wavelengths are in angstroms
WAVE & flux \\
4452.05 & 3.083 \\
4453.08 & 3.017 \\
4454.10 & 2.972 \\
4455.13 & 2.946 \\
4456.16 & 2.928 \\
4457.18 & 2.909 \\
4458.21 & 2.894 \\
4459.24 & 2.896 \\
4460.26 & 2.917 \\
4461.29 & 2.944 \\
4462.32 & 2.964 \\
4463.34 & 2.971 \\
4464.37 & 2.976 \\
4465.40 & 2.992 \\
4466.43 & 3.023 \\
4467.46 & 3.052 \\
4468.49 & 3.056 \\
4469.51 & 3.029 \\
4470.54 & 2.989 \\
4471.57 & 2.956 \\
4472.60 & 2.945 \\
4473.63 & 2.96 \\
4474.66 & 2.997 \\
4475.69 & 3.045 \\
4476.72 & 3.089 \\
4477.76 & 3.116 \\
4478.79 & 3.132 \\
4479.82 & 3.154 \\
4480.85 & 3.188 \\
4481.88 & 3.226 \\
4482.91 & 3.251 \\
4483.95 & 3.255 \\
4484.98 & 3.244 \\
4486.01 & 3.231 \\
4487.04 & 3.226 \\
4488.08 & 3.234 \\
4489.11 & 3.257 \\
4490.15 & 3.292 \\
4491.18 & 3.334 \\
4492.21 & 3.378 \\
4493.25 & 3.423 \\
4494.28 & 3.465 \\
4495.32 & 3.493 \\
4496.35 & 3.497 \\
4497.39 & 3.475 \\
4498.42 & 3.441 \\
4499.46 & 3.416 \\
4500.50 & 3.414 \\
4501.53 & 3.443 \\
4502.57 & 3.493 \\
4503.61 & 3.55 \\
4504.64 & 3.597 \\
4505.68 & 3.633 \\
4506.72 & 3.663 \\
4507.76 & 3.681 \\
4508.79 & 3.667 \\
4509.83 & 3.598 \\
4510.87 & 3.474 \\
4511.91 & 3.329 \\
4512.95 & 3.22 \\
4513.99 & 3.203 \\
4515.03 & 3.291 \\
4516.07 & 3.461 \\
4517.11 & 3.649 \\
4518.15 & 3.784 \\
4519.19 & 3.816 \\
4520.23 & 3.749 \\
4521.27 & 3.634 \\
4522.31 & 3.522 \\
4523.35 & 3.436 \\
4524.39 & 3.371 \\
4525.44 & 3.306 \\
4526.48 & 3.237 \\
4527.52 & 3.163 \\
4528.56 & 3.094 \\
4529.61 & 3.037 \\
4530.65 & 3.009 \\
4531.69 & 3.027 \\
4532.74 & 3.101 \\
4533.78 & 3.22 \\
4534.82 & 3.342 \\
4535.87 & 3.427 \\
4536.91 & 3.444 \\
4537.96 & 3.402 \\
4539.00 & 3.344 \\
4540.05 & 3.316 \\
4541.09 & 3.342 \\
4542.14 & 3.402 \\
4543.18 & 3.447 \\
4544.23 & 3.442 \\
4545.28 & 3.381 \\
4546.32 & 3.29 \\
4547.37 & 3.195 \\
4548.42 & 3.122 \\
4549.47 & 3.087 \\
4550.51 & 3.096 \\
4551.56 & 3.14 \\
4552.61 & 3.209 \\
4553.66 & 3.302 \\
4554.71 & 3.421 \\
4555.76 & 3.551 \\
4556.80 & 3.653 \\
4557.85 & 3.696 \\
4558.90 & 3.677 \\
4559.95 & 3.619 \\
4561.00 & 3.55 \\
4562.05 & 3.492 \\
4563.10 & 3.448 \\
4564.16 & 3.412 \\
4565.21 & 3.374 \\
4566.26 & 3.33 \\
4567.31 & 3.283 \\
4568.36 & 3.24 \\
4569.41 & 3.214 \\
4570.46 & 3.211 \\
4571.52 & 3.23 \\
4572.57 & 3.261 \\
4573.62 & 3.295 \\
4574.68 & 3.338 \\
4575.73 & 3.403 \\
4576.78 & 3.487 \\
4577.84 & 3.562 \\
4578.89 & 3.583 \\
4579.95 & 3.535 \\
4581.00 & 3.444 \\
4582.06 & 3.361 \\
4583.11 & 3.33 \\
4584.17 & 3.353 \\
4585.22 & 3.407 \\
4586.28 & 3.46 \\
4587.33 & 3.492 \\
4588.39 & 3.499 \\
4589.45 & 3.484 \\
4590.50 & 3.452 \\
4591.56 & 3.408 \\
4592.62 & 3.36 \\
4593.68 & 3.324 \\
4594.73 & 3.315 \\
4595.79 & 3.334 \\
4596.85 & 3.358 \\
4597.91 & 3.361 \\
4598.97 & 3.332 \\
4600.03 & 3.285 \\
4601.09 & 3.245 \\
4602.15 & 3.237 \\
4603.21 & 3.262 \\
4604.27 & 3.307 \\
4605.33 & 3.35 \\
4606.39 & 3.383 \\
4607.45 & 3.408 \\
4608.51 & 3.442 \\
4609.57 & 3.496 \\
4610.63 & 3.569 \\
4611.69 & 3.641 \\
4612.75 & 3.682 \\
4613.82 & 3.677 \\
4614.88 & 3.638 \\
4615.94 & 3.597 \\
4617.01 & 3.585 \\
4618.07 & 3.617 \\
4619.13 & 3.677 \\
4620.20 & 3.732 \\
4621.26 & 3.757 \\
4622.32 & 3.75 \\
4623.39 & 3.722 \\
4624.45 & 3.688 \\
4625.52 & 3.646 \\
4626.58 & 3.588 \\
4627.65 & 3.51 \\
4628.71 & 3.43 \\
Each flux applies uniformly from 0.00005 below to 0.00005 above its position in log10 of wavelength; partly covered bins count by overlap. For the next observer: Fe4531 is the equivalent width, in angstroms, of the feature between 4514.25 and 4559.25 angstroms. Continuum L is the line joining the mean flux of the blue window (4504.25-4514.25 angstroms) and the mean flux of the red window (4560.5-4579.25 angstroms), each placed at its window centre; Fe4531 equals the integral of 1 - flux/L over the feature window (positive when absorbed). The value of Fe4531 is 1.1 angstroms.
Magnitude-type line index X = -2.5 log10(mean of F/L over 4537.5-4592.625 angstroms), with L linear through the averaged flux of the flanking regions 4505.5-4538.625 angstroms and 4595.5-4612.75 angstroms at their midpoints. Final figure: 0.003 mag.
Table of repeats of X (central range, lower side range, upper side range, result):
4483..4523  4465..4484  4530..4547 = -0.092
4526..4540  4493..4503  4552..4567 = 0.080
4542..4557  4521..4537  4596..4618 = 0.001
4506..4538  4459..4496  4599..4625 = -0.044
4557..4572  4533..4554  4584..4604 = -0.030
